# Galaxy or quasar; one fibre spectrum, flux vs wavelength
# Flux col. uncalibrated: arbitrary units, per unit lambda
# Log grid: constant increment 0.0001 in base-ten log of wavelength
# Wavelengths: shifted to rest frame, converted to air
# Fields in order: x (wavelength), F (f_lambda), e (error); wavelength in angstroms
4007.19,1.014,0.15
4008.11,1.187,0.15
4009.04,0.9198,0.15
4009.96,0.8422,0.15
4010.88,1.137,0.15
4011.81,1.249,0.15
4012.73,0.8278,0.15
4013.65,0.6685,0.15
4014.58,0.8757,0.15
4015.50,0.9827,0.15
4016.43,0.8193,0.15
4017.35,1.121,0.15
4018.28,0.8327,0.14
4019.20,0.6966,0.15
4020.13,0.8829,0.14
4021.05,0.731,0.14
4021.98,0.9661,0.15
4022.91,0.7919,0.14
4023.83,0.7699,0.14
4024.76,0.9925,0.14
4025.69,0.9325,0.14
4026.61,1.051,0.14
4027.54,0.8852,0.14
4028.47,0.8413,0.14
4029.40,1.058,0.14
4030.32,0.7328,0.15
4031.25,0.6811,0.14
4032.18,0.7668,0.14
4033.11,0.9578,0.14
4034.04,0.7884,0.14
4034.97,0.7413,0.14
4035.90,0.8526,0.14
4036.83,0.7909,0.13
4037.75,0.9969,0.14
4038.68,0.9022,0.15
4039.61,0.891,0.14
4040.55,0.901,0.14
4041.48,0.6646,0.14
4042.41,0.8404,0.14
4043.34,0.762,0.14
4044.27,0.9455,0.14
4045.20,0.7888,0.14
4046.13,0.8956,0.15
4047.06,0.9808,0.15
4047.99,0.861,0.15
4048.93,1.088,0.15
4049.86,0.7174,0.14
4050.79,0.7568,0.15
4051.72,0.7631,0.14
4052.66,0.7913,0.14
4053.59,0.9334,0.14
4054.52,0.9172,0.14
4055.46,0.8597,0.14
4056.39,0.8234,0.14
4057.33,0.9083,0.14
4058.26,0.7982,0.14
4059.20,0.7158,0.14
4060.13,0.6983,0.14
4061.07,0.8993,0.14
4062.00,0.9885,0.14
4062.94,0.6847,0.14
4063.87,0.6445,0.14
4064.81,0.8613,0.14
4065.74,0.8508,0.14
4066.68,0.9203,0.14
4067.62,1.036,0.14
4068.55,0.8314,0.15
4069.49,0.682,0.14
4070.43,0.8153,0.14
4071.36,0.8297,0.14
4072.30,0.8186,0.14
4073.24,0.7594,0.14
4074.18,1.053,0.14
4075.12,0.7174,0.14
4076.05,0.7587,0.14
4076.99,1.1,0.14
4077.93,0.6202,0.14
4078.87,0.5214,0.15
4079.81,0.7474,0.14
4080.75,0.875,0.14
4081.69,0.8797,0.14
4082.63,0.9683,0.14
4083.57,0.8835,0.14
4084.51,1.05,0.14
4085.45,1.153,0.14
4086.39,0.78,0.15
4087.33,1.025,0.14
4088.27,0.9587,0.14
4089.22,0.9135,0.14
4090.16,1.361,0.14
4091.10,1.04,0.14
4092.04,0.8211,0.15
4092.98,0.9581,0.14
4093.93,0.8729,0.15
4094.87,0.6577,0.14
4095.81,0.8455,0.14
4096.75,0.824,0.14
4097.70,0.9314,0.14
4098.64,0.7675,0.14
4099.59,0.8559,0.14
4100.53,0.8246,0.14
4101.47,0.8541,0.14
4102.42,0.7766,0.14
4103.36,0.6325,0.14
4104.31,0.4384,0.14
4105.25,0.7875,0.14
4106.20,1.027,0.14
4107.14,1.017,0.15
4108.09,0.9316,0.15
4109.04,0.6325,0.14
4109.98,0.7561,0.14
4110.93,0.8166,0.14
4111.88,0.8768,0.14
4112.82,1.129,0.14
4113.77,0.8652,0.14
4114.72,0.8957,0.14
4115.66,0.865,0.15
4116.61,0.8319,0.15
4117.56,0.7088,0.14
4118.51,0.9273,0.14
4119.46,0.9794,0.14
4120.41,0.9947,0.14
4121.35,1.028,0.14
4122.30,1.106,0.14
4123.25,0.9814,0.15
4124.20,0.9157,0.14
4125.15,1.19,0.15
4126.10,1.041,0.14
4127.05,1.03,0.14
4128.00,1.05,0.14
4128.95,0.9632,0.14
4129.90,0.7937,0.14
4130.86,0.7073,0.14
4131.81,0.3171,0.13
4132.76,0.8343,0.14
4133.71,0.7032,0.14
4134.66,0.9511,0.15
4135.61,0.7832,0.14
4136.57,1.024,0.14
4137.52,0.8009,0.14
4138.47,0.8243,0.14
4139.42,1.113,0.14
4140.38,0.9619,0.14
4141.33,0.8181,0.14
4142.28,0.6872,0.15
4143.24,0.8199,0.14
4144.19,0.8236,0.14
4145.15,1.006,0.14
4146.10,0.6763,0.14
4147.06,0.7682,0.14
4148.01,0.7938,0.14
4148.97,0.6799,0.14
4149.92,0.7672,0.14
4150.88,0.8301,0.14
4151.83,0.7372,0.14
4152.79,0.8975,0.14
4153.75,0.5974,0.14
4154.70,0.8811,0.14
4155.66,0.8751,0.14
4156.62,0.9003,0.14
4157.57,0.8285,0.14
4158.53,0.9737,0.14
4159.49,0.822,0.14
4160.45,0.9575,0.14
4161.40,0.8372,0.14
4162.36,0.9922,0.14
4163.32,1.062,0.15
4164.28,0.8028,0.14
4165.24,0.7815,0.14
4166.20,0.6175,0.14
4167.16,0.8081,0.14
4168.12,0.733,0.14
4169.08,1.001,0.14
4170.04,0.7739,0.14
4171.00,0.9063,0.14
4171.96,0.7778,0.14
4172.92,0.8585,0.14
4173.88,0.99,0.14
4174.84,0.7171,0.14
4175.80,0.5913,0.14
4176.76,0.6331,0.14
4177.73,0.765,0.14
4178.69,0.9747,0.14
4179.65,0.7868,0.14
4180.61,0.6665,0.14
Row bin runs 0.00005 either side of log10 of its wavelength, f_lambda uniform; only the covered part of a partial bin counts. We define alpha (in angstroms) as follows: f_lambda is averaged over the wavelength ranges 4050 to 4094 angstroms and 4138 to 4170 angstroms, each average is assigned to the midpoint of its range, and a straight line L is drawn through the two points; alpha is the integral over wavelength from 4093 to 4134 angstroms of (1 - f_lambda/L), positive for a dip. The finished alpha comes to -0.6 angstroms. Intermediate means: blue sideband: 0.864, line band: 0.862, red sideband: 0.838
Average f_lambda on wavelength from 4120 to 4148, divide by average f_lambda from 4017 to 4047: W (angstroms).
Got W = 1.0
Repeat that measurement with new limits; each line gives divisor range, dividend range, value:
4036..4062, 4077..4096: 1.06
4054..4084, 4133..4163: 1.02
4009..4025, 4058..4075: 0.92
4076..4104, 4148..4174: 0.96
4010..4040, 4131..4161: 0.93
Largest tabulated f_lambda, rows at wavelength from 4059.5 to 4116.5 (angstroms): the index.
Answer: 1.361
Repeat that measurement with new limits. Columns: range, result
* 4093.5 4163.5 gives 1.19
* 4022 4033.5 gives 1.058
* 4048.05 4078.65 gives 1.1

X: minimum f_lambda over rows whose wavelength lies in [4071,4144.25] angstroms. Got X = 0.3171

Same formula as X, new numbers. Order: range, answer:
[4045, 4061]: 0.6983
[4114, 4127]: 0.7088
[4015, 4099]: 0.5214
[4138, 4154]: 0.5974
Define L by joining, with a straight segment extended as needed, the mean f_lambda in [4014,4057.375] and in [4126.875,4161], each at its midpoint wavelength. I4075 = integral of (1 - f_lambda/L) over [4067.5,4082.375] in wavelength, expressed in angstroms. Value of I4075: 0.7 angstroms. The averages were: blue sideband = 0.861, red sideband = 0.832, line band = 0.813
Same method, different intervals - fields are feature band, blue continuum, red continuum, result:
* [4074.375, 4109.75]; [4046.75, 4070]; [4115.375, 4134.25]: 0.4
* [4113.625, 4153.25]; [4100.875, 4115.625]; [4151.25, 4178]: -1.9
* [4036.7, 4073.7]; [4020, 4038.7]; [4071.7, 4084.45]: 0.2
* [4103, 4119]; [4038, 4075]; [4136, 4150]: 0.1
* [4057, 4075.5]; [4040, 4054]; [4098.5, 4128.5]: 0.7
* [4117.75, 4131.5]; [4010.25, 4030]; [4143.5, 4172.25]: -1.9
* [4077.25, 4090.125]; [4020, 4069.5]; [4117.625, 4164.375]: -0.5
